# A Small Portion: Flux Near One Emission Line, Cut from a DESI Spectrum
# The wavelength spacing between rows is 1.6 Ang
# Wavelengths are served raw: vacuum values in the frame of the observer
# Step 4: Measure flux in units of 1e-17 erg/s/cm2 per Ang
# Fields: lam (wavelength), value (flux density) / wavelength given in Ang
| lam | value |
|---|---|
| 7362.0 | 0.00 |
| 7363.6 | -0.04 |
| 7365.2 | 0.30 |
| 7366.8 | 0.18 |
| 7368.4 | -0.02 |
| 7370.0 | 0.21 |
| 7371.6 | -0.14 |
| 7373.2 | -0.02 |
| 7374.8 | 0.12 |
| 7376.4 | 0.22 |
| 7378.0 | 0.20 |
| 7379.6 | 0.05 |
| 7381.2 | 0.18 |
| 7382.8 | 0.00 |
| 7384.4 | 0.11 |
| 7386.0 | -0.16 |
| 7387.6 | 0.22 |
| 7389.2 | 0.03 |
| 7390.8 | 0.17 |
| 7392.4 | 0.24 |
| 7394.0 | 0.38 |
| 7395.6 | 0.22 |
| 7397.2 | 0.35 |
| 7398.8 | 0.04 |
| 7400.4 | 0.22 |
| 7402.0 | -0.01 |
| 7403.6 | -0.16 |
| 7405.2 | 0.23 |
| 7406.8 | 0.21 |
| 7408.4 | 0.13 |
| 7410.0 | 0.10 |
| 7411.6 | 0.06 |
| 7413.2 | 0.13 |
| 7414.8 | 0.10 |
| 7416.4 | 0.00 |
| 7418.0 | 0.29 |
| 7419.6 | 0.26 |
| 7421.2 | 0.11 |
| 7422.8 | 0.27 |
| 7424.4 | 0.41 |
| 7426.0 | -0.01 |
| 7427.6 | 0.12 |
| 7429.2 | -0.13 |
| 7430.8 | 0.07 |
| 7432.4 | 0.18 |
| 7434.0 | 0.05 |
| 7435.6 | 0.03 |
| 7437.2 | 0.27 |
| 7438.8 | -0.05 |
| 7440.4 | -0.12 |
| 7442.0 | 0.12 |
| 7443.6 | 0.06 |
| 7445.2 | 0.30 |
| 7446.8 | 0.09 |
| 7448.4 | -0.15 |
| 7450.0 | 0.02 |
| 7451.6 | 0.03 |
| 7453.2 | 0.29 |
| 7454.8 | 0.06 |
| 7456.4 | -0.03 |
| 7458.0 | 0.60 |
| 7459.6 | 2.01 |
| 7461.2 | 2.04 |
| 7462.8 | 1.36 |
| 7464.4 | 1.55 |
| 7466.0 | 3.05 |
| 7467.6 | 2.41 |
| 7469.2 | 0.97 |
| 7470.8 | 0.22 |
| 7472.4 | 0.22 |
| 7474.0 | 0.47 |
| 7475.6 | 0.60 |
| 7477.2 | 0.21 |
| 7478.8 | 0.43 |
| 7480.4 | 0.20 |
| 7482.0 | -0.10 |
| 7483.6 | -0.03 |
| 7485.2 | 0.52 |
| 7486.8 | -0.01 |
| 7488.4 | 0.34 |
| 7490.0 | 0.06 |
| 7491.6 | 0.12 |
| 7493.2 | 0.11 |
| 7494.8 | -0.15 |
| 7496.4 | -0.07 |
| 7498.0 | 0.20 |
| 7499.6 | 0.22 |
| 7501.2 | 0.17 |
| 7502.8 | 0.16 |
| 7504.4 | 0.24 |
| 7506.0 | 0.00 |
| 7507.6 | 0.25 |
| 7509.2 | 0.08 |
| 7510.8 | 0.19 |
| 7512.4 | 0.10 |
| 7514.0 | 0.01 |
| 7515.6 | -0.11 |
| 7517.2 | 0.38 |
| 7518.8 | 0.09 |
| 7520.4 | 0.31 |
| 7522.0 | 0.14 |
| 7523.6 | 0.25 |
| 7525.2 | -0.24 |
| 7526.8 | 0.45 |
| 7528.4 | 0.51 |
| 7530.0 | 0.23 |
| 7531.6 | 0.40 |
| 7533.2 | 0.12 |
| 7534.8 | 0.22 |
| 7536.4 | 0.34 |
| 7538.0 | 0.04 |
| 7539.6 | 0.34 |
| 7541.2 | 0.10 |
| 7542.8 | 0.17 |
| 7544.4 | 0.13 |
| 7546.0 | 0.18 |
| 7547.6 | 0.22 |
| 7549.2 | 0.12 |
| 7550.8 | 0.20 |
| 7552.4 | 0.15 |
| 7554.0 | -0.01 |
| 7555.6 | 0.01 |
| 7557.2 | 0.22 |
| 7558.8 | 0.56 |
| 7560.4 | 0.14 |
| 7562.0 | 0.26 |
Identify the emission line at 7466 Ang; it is [O II] 3727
